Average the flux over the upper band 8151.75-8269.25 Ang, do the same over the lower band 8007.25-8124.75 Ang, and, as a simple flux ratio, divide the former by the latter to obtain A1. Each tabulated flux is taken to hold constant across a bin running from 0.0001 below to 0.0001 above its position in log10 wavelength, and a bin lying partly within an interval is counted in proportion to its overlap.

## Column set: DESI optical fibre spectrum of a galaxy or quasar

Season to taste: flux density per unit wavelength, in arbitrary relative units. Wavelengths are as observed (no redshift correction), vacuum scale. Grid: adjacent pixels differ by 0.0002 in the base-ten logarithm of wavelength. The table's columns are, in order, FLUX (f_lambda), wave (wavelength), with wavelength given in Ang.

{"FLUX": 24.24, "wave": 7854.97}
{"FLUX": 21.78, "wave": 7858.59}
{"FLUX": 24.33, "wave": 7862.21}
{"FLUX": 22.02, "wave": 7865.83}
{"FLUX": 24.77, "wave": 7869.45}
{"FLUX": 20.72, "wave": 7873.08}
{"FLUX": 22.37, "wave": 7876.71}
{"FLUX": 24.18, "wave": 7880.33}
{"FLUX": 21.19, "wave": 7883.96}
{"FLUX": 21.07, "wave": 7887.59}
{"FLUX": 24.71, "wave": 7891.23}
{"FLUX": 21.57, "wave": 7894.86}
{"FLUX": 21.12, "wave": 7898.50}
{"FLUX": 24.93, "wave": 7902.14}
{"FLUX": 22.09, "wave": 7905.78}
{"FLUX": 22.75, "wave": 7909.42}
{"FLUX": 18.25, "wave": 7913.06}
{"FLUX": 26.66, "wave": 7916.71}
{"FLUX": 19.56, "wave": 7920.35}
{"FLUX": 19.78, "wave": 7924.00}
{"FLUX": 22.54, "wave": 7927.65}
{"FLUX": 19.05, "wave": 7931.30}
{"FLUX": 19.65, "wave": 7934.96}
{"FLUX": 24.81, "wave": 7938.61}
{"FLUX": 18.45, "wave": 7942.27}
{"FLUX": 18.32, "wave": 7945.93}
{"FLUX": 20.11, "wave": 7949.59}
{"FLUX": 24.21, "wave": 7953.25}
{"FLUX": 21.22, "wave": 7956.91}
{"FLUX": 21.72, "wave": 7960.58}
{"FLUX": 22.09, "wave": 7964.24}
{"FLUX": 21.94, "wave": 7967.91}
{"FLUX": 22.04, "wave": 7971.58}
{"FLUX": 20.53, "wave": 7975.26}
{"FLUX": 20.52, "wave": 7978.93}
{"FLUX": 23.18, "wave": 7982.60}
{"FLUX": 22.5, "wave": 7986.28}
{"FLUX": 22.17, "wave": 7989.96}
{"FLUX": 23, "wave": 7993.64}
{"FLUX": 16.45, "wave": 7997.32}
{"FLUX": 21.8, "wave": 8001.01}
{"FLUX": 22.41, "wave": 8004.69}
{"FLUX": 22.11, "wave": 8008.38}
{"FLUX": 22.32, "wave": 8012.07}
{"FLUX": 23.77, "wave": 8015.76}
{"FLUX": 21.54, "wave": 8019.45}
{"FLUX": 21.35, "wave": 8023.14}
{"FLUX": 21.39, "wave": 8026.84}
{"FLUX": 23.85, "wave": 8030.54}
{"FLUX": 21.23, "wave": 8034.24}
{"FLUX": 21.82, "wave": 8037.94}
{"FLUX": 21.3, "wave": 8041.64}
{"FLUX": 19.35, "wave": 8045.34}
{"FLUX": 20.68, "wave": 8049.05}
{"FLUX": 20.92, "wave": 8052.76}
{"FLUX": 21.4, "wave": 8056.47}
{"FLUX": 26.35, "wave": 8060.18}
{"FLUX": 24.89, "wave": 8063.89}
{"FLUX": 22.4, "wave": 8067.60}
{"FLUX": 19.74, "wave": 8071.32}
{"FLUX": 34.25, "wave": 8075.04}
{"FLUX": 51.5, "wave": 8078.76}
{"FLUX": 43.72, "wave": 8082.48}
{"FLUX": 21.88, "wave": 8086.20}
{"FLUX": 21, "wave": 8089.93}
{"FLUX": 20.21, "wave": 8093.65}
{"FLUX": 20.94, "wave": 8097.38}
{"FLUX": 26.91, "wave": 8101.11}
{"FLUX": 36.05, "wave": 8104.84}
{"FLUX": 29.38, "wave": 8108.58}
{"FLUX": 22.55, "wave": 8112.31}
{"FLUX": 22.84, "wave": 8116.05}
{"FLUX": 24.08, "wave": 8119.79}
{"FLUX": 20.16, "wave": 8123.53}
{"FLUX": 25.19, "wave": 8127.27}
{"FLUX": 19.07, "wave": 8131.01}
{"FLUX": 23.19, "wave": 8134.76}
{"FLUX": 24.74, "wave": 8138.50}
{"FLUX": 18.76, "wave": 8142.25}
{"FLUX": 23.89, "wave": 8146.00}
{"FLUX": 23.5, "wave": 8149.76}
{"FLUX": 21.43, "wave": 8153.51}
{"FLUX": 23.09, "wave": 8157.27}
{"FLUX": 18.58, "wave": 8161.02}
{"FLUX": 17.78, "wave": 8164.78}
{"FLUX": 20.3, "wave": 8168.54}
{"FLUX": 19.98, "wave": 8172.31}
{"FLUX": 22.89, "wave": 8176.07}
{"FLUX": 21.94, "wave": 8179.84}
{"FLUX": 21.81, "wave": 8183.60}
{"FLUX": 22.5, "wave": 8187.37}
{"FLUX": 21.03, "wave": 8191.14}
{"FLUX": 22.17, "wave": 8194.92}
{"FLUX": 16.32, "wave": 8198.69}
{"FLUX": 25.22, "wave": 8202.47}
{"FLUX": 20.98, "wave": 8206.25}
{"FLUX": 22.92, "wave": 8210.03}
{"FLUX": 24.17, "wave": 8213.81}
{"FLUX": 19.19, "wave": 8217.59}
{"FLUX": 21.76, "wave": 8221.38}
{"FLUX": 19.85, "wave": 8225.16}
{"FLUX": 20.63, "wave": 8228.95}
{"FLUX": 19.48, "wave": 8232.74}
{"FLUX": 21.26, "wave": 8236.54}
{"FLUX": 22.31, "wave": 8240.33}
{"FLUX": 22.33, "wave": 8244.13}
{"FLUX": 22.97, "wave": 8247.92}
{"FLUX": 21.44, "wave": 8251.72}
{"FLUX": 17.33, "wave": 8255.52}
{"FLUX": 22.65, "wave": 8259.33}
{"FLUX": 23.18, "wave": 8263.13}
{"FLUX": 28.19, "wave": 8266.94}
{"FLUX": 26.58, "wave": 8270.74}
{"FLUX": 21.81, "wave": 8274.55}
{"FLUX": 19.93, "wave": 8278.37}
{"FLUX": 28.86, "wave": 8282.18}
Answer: 0.87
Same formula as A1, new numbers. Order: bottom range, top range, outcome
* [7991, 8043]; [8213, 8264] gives 0.98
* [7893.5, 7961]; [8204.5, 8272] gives 1.03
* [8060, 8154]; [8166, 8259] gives 0.83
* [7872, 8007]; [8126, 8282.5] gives 1.01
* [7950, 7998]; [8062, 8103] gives 1.29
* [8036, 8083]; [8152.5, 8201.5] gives 0.79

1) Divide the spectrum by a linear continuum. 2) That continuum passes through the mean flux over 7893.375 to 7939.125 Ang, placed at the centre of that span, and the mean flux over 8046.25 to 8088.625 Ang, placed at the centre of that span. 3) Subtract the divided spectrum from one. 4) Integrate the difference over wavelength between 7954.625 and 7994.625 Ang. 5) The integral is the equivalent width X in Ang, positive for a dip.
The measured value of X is 3.5 Ang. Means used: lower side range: 21.7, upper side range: 27.7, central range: 21.9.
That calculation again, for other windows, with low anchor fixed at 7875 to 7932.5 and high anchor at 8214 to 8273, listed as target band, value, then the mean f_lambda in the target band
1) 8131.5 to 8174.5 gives 1.4 Ang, 21.3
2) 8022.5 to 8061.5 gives 0.5 Ang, 21.7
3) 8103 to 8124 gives -4.0 Ang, 26.2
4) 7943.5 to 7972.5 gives 0.8 Ang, 21.4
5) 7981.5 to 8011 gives 0.5 Ang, 21.7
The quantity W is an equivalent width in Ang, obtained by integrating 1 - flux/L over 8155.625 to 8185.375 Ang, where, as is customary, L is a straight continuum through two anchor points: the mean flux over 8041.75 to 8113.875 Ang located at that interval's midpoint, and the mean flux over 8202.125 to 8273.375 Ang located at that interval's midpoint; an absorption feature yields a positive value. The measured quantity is 3.9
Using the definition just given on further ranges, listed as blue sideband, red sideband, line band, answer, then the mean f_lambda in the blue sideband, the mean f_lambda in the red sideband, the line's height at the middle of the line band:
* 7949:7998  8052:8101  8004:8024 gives 1.26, 21.7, 27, 23.8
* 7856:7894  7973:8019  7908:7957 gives 2.57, 22.7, 21.7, 22.2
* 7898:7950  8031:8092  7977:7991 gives 0.68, 21.2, 25.7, 23.2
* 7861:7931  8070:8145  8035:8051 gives 2.72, 22.3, 26.3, 25.1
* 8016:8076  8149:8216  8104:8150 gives -4.15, 22.5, 21.4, 21.9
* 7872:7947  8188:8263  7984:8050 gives -0.30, 21.6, 21.3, 21.5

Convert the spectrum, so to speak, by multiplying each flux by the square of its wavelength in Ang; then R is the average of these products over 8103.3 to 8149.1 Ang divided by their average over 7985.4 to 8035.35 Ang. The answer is 1.1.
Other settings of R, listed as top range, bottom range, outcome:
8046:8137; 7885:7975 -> 1.24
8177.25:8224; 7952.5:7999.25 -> 1.06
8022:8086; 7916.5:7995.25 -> 1.23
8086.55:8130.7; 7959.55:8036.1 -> 1.14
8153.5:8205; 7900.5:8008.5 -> 1.04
